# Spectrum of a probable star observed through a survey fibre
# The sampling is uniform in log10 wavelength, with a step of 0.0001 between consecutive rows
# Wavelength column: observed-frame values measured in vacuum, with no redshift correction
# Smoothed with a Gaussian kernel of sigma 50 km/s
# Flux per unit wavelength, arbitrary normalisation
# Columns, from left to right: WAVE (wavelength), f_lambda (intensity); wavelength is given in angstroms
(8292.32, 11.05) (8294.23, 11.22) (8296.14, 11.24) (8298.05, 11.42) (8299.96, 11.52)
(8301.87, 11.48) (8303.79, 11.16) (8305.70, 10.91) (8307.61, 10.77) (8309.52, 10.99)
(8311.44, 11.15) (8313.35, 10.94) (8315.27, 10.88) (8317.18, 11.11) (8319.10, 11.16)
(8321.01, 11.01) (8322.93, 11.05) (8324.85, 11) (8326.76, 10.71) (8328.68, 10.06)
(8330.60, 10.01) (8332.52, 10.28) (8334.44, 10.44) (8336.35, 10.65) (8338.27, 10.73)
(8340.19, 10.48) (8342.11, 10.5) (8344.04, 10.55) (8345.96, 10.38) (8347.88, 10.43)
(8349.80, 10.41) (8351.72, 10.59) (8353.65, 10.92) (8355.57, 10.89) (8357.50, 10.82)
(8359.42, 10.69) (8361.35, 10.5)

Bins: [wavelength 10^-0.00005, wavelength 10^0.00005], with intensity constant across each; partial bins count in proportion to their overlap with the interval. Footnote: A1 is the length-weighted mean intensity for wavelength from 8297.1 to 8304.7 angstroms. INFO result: 11.4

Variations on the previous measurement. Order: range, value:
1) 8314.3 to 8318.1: 11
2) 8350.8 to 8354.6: 10.7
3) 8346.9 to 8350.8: 10.4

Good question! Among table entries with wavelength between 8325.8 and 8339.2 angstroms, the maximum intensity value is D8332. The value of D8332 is 10.73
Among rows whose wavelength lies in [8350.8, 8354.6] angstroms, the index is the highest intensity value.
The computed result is 10.92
